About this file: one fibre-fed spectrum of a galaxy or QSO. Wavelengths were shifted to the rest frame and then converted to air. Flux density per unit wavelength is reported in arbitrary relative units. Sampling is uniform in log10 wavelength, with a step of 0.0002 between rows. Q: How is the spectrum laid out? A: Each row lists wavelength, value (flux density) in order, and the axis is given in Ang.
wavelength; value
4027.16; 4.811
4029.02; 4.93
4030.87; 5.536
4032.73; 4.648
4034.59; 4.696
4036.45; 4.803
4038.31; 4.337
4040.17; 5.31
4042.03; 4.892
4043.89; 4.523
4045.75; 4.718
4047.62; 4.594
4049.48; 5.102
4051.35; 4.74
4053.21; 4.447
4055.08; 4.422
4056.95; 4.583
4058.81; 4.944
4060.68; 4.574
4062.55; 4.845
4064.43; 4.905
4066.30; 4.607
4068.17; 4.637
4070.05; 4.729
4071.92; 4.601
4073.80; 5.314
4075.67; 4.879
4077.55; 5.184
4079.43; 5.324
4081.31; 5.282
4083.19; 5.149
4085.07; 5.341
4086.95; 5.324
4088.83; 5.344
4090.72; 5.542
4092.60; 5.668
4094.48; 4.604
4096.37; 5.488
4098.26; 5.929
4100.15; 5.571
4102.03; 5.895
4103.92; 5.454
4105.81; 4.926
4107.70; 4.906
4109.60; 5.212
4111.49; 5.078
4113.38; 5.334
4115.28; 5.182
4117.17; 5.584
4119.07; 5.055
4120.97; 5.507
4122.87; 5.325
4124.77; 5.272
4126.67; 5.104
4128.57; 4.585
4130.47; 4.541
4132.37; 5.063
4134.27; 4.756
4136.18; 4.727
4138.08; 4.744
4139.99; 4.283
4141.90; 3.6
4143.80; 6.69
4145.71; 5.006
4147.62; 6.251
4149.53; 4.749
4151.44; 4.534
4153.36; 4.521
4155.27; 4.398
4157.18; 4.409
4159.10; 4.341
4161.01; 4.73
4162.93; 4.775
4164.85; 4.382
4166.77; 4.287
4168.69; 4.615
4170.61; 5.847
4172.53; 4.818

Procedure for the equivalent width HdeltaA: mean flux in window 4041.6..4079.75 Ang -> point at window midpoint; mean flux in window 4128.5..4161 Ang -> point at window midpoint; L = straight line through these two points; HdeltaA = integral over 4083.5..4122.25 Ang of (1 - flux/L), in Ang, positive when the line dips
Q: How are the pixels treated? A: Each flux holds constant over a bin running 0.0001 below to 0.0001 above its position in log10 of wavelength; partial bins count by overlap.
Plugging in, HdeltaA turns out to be -4.6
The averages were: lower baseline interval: 4.78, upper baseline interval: 4.78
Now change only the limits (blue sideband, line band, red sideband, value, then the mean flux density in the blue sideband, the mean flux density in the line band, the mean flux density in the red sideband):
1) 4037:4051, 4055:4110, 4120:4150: -2.6 Ang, 4.78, 5.12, 5.02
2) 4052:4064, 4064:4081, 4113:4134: -0.6 Ang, 4.65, 4.92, 5.12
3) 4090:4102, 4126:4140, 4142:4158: 1.1 Ang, 5.5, 4.75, 5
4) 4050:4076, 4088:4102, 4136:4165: -2.2 Ang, 4.73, 5.48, 4.77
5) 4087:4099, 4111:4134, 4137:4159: -0.1 Ang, 5.41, 5.13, 4.82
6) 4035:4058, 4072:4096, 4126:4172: -2.5 Ang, 4.71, 5.23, 4.79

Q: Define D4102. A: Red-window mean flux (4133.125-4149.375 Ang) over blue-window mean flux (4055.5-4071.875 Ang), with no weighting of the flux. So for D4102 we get 1.1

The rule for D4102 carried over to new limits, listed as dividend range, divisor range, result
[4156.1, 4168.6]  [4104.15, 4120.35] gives 0.87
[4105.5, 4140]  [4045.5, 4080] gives 1.05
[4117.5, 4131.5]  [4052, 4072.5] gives 1.09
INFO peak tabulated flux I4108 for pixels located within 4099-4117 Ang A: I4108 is 5.895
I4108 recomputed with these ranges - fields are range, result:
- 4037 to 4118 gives 5.929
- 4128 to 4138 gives 5.063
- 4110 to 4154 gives 6.69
